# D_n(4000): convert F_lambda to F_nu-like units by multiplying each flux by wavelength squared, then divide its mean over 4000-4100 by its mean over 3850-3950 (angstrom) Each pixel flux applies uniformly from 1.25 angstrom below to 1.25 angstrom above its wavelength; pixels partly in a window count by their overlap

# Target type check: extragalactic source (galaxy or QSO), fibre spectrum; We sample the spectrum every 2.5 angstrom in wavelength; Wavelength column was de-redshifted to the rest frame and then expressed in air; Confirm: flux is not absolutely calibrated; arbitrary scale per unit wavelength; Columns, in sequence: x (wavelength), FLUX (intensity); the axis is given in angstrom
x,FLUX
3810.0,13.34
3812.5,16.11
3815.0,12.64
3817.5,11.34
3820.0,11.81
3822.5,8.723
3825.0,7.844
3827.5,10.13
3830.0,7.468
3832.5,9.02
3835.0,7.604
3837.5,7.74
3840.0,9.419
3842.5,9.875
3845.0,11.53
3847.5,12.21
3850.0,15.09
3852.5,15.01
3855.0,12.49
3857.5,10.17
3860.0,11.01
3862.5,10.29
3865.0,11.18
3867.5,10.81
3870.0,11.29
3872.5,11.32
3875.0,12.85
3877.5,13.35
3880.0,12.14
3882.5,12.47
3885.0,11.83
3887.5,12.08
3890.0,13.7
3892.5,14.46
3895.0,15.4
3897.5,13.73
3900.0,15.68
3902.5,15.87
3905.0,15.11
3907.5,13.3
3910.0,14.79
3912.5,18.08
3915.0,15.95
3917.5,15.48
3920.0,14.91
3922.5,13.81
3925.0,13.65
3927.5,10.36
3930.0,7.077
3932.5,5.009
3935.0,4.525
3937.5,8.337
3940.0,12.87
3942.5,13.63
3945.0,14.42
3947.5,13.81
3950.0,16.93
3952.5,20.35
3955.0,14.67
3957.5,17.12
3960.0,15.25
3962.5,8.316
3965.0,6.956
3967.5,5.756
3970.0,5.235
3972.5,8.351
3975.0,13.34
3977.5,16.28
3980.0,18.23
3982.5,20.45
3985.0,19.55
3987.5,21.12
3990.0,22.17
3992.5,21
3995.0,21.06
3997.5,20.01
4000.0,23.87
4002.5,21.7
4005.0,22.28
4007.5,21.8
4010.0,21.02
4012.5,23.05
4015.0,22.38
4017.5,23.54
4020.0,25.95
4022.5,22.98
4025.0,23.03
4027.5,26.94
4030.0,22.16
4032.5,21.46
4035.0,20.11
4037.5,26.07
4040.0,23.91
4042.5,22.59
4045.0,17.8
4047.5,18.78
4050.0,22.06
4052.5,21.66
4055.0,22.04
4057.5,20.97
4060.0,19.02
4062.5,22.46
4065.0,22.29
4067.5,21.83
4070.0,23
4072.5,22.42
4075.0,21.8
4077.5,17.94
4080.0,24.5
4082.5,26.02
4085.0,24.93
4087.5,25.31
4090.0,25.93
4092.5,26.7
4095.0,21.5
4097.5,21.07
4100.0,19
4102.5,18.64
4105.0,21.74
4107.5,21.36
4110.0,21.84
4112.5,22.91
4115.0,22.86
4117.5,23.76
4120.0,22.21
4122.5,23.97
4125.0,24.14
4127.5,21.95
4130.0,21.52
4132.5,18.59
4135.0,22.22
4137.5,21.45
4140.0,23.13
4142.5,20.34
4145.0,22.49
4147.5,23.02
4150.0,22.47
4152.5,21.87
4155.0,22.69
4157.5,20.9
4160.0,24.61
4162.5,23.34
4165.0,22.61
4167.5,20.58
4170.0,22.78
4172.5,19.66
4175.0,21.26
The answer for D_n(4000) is 1.92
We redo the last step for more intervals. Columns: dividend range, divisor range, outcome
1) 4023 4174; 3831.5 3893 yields 2.17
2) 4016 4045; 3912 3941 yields 2.13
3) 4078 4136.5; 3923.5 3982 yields 2.06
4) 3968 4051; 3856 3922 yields 1.63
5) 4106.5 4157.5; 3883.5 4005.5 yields 1.67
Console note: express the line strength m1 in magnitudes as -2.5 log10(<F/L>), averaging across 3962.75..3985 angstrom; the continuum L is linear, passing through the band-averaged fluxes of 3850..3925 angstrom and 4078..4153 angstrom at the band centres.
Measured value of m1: 0.37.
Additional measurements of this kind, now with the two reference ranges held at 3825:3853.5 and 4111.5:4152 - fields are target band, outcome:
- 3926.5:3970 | 0.29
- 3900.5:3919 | -0.18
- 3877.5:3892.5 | -0.04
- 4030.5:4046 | -0.19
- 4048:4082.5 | -0.12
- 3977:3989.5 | -0.20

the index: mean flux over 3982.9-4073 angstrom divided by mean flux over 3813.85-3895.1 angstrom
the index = 2.0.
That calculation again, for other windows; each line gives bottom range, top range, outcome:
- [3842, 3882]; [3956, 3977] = 0.86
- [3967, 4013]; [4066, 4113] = 1.23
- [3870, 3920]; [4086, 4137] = 1.59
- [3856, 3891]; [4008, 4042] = 1.98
